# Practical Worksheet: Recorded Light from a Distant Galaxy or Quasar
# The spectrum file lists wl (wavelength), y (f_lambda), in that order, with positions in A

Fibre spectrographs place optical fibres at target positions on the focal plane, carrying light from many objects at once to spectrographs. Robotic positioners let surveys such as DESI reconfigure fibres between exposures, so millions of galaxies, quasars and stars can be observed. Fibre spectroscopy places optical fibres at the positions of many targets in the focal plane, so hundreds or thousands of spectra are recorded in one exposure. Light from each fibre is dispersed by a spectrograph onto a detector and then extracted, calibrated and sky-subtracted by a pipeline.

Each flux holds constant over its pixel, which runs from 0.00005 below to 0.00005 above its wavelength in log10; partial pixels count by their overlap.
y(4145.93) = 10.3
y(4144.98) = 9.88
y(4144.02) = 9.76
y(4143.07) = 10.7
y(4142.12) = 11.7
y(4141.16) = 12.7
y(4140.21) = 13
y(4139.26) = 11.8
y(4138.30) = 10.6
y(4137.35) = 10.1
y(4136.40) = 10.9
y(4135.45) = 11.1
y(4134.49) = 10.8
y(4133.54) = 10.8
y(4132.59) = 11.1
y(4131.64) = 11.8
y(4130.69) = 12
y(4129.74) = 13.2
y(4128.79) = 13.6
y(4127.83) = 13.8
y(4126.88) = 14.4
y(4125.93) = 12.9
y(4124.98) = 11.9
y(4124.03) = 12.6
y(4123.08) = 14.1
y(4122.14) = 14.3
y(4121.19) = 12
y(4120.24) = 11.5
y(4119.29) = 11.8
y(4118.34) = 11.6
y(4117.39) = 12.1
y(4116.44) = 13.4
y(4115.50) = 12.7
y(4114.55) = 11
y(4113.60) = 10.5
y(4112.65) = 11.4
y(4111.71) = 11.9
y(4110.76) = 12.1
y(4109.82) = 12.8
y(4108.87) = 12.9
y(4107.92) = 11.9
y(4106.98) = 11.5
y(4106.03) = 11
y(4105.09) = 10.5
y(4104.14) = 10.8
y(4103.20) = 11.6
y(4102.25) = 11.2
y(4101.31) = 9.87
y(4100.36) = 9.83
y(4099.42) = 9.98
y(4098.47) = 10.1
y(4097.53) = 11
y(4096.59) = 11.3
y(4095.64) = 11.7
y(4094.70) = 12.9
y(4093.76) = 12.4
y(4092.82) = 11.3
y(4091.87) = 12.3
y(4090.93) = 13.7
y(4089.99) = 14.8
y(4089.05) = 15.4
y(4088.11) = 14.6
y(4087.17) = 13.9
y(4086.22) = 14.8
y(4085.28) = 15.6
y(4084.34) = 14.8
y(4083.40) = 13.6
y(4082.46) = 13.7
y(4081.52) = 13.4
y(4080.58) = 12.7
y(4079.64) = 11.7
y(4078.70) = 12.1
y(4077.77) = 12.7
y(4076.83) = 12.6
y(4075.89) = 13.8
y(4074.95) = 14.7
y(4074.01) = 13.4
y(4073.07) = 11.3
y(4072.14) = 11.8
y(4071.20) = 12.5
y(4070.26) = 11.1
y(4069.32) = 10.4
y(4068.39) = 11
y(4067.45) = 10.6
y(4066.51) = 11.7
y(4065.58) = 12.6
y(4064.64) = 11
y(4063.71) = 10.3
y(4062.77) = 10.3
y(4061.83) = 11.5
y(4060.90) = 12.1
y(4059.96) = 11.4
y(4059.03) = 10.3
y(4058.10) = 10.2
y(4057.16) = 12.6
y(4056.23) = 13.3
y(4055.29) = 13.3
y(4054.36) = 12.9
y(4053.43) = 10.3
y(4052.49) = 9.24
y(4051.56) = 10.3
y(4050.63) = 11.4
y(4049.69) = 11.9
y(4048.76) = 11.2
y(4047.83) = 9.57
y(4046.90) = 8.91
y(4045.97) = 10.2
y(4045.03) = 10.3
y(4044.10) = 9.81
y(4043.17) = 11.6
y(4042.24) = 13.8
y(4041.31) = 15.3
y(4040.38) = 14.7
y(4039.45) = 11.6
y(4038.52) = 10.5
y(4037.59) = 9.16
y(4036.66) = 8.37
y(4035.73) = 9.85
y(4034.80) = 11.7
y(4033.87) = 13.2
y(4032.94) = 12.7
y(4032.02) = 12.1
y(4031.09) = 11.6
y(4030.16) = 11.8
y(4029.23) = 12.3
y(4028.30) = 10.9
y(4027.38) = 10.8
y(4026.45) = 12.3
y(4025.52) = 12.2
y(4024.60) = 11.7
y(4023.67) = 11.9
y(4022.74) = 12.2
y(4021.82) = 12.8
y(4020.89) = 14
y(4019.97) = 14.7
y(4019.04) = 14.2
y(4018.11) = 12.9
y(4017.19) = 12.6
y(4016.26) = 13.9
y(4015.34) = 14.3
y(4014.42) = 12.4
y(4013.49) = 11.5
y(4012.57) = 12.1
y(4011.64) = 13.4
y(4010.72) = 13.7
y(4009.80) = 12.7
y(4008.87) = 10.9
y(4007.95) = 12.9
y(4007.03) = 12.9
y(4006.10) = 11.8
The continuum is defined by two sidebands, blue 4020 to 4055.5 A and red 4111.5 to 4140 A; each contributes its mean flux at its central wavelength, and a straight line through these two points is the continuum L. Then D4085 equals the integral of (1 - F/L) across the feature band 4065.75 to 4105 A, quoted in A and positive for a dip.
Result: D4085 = -1.8 A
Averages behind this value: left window 11.6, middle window 12.4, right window 12.1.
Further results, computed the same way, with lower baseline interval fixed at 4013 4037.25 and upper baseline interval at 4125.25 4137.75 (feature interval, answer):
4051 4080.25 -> 1.1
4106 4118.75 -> 0.1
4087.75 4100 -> -0.3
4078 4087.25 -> -1.1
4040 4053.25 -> 1.0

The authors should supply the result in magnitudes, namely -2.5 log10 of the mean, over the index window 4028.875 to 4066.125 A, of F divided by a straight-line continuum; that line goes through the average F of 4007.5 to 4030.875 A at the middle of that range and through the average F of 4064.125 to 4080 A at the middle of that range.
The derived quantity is 0.09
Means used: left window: 12.6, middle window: 11.4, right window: 12.1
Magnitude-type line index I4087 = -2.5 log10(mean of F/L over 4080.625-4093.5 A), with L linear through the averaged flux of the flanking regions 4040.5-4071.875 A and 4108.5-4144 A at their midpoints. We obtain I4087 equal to -0.19 mag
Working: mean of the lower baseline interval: 11.3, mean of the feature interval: 13.9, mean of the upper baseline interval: 12.1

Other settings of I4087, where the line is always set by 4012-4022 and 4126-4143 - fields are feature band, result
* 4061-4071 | 0.14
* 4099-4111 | 0.10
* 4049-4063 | 0.12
